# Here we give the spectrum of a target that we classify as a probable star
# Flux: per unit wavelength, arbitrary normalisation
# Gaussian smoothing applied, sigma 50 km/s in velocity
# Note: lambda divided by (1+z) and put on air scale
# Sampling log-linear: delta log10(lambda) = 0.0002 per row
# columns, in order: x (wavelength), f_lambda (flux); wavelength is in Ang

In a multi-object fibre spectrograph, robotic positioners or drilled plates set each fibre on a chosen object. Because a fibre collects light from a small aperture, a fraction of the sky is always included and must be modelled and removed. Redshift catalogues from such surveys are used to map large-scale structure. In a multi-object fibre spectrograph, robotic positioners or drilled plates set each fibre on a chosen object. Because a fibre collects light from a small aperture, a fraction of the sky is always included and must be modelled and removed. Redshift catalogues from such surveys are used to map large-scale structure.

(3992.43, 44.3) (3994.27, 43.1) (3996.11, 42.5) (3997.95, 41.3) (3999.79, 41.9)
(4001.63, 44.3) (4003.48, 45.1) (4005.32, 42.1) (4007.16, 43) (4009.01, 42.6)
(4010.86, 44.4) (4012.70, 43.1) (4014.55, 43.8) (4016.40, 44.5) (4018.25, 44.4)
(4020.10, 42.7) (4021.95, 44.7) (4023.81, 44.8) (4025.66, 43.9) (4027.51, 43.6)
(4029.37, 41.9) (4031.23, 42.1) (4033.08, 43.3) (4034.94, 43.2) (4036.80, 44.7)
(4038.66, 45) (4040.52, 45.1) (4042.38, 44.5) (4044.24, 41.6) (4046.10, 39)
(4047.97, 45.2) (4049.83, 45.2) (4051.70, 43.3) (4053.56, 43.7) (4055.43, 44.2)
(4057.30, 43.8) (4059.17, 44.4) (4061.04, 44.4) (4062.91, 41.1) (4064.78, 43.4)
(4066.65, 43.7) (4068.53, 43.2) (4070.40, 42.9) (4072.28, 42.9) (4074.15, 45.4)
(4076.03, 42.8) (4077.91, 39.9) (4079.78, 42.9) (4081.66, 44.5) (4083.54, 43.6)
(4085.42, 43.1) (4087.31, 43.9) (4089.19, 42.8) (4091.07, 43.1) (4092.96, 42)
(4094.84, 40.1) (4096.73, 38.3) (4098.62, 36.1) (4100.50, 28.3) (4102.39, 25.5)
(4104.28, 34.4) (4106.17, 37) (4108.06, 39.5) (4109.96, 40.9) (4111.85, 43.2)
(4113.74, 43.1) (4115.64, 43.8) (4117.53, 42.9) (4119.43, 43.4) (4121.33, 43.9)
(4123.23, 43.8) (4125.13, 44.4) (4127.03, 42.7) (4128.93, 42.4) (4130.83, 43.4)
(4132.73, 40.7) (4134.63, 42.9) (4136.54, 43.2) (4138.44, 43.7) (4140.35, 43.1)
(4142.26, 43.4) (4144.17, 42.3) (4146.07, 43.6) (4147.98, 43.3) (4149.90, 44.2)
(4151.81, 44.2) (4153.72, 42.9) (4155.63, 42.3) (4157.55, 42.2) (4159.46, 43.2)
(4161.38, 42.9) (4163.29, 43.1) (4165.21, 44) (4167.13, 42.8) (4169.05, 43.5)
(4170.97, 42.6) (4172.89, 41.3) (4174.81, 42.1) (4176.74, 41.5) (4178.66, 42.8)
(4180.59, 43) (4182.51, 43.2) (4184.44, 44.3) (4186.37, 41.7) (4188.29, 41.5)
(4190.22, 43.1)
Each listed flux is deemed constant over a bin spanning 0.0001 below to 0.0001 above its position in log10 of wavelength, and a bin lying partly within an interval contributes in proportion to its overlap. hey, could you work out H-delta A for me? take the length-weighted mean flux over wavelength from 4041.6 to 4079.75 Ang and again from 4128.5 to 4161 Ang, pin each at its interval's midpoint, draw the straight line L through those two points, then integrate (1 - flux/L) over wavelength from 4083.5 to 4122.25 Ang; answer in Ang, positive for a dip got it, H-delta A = 2.9 Ang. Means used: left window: 43.2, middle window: 39.9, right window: 43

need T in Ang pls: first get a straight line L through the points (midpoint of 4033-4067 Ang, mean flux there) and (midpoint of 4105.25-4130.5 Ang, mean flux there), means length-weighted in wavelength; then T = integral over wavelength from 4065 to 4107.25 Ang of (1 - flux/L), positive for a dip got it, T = 2.6 Ang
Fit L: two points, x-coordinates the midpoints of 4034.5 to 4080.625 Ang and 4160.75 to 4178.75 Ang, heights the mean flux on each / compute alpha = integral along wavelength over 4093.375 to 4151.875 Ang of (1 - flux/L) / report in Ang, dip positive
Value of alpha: 2.7 Ang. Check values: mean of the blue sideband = 43.4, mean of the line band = 41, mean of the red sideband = 42.7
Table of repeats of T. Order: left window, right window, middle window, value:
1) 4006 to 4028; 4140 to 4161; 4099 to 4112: 2.5 Ang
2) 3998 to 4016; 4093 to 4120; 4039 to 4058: -1.1 Ang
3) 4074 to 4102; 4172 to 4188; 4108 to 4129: -0.9 Ang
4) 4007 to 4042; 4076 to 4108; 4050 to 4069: -1.0 Ang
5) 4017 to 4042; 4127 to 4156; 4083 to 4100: 0.9 Ang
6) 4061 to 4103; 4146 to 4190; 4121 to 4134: -0.3 Ang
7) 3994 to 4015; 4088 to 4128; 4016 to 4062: -1.8 Ang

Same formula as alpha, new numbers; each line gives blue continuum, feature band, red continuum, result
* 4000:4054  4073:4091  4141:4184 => 0.05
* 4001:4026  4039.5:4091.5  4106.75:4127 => -0.08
